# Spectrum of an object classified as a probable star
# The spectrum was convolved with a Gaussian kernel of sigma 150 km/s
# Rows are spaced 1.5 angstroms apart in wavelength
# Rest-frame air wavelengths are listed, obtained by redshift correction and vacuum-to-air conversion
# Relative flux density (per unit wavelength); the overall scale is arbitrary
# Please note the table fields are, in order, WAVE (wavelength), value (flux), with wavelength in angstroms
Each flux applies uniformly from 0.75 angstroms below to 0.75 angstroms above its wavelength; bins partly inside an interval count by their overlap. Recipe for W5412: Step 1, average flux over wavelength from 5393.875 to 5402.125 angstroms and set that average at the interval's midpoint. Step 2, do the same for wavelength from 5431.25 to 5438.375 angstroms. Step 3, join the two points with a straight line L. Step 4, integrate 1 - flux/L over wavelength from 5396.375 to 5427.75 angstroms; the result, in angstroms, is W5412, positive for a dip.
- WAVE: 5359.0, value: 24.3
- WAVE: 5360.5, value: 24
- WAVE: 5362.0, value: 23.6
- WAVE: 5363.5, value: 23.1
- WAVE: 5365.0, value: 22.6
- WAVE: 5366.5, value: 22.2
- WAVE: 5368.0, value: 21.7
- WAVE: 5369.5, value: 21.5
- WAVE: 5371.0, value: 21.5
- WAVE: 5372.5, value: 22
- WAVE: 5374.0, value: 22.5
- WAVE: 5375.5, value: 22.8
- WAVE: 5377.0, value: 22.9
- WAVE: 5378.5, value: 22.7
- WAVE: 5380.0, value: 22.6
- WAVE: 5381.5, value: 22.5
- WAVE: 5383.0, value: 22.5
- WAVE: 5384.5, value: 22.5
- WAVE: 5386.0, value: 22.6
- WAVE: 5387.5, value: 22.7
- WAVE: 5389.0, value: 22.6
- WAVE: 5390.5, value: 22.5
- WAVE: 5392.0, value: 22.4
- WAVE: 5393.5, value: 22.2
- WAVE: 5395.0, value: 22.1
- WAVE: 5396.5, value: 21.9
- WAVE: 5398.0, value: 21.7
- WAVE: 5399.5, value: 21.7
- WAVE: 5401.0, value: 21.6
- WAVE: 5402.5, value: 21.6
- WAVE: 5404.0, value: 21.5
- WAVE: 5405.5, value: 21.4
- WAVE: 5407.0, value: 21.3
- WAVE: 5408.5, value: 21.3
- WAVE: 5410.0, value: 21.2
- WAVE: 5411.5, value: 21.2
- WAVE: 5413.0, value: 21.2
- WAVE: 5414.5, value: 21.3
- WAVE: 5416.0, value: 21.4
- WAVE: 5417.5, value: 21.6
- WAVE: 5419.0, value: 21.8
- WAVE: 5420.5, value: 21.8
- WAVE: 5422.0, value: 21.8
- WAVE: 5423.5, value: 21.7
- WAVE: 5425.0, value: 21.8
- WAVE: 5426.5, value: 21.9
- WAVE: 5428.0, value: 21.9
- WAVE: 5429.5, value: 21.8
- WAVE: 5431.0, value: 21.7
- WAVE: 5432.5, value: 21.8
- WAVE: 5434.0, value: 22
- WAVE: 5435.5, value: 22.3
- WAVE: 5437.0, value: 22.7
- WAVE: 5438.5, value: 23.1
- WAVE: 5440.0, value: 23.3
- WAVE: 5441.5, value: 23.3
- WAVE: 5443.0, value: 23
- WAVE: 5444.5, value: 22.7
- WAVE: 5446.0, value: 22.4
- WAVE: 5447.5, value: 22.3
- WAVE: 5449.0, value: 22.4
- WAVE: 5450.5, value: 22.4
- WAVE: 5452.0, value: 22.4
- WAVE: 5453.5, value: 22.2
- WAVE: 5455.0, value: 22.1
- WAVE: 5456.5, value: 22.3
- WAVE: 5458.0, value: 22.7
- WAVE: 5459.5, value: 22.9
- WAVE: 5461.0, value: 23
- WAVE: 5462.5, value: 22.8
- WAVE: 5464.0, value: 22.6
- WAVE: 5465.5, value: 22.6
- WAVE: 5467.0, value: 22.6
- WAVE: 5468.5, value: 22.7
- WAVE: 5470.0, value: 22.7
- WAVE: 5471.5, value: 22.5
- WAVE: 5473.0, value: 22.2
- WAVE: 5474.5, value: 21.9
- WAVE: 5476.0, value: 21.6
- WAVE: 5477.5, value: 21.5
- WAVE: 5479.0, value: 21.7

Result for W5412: 0.6 angstroms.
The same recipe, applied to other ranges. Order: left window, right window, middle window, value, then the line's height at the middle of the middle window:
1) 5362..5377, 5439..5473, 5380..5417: 0.88 angstroms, 22.4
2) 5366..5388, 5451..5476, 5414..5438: 0.61 angstroms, 22.4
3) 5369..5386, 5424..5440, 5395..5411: 0.53 angstroms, 22.3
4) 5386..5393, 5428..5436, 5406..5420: 0.51 angstroms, 22.2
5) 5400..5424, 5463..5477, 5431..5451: -0.58 angstroms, 21.9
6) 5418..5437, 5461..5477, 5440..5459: -0.32 angstroms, 22.2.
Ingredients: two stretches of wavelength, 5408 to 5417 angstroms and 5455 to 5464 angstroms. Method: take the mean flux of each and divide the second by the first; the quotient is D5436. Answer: 1.07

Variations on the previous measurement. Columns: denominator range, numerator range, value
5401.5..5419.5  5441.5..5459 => 1.05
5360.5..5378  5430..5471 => 1.00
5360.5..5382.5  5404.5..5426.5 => 0.96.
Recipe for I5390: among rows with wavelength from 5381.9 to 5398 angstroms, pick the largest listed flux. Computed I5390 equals 22.7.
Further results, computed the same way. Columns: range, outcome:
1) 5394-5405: 22.1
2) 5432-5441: 23.3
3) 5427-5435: 22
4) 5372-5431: 22.9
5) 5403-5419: 21.8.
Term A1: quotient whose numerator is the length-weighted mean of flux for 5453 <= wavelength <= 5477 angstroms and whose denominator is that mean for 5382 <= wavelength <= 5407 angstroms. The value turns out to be 1.02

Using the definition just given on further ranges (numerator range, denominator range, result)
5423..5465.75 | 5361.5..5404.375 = 1.01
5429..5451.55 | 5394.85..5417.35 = 1.05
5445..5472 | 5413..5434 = 1.04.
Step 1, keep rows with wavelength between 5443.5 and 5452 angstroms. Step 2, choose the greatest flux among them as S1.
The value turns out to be 22.7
